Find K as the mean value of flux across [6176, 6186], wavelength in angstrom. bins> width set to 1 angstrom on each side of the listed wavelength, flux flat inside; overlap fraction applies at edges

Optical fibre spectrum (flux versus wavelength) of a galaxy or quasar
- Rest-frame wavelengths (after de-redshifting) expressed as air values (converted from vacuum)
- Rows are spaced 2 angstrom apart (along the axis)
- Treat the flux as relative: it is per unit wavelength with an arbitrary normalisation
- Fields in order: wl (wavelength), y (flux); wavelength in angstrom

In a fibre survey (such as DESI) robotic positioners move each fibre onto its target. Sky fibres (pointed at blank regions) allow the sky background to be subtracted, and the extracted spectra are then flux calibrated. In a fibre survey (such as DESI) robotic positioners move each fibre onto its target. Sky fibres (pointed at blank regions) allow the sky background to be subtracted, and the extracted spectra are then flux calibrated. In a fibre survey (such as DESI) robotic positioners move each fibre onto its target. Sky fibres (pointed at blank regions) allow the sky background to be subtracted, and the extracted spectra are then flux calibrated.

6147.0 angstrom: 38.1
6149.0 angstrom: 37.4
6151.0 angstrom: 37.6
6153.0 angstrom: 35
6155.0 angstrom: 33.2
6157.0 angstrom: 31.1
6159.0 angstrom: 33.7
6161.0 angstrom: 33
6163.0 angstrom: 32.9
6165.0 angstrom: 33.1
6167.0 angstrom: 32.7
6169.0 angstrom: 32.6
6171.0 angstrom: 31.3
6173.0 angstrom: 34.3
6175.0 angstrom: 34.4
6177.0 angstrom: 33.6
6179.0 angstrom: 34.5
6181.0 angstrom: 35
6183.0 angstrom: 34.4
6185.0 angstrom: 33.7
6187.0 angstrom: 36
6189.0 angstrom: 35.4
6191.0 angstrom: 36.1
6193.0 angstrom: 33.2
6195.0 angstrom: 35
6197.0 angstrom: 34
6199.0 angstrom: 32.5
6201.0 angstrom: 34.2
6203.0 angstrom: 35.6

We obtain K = 34.2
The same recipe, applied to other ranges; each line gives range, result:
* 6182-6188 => 34.7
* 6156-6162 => 32.6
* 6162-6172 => 32.5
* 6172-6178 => 34.1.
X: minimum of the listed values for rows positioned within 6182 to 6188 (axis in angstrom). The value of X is 33.7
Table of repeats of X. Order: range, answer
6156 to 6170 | 31.1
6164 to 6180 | 31.3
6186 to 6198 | 33.2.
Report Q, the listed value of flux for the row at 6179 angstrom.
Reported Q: 34.5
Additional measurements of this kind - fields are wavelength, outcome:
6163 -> 32.9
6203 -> 35.6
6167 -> 32.7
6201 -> 34.2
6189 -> 35.4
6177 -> 33.6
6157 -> 31.1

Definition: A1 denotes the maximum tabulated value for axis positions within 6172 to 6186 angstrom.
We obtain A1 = 35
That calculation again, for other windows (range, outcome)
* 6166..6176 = 34.4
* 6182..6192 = 36.1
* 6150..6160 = 37.6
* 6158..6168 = 33.7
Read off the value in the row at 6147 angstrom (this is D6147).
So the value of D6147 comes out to 38.1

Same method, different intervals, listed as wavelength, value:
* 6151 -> 37.6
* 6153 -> 35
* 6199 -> 32.5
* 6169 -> 32.6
